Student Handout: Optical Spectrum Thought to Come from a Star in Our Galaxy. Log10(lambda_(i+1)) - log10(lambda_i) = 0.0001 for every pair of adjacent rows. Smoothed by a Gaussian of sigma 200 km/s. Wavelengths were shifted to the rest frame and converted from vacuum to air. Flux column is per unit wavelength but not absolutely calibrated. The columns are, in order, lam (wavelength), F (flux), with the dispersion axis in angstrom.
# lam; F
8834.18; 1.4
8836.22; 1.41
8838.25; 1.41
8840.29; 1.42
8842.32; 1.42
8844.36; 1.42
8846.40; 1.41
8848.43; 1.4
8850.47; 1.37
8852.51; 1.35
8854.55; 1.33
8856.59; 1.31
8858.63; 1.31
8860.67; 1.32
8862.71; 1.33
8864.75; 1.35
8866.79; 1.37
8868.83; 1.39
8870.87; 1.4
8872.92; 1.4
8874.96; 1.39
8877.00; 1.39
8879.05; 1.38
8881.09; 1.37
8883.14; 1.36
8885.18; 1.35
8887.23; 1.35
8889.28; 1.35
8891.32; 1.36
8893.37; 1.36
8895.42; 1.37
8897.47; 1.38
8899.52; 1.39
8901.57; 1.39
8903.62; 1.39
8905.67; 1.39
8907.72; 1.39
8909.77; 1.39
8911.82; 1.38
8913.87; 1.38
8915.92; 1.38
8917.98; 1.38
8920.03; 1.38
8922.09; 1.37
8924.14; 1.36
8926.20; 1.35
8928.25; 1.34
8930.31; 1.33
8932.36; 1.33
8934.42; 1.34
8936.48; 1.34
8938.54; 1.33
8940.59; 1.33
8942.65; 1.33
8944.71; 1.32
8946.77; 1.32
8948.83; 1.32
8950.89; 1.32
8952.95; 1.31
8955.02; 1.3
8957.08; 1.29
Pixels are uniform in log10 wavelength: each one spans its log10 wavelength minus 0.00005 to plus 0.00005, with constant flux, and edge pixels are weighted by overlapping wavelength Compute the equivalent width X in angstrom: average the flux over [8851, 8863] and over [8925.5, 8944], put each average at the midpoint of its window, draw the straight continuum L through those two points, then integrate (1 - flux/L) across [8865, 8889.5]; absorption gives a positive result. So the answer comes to -0.9 angstrom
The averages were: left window 1.33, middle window 1.37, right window 1.34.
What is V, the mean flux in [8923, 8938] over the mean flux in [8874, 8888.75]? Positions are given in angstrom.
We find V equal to 0.98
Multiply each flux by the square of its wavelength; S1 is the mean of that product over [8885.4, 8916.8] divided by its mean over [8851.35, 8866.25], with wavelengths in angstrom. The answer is 1.04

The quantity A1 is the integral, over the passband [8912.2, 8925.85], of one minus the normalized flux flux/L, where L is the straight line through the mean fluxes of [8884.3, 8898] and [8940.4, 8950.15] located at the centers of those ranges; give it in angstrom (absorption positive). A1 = -0.3 angstrom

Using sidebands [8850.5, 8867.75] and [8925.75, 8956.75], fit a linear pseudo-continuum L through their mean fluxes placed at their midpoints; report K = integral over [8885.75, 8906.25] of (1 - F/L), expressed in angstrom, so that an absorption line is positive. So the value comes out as -0.6 angstrom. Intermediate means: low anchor 1.34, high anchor 1.33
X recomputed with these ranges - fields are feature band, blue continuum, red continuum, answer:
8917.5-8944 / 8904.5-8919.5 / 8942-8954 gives 0.1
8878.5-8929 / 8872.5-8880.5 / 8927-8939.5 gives -0.3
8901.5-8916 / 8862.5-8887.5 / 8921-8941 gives -0.3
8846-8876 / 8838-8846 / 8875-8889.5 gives 0.7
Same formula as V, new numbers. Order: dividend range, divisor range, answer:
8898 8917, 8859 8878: 1.01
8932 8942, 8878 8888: 0.98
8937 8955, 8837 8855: 0.95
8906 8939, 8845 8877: 1.00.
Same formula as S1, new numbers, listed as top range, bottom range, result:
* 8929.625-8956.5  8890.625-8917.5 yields 0.97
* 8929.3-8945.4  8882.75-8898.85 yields 0.99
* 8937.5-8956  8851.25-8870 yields 1.00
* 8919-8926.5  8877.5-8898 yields 1.01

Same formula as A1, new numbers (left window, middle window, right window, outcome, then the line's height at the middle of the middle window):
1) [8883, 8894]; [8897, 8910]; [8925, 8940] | -0.39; 1.35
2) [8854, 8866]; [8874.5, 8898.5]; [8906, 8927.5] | -0.31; 1.35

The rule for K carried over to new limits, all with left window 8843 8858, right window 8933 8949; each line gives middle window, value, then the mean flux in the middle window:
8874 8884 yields -0.2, 1.38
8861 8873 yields -0.1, 1.37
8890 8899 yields -0.1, 1.37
